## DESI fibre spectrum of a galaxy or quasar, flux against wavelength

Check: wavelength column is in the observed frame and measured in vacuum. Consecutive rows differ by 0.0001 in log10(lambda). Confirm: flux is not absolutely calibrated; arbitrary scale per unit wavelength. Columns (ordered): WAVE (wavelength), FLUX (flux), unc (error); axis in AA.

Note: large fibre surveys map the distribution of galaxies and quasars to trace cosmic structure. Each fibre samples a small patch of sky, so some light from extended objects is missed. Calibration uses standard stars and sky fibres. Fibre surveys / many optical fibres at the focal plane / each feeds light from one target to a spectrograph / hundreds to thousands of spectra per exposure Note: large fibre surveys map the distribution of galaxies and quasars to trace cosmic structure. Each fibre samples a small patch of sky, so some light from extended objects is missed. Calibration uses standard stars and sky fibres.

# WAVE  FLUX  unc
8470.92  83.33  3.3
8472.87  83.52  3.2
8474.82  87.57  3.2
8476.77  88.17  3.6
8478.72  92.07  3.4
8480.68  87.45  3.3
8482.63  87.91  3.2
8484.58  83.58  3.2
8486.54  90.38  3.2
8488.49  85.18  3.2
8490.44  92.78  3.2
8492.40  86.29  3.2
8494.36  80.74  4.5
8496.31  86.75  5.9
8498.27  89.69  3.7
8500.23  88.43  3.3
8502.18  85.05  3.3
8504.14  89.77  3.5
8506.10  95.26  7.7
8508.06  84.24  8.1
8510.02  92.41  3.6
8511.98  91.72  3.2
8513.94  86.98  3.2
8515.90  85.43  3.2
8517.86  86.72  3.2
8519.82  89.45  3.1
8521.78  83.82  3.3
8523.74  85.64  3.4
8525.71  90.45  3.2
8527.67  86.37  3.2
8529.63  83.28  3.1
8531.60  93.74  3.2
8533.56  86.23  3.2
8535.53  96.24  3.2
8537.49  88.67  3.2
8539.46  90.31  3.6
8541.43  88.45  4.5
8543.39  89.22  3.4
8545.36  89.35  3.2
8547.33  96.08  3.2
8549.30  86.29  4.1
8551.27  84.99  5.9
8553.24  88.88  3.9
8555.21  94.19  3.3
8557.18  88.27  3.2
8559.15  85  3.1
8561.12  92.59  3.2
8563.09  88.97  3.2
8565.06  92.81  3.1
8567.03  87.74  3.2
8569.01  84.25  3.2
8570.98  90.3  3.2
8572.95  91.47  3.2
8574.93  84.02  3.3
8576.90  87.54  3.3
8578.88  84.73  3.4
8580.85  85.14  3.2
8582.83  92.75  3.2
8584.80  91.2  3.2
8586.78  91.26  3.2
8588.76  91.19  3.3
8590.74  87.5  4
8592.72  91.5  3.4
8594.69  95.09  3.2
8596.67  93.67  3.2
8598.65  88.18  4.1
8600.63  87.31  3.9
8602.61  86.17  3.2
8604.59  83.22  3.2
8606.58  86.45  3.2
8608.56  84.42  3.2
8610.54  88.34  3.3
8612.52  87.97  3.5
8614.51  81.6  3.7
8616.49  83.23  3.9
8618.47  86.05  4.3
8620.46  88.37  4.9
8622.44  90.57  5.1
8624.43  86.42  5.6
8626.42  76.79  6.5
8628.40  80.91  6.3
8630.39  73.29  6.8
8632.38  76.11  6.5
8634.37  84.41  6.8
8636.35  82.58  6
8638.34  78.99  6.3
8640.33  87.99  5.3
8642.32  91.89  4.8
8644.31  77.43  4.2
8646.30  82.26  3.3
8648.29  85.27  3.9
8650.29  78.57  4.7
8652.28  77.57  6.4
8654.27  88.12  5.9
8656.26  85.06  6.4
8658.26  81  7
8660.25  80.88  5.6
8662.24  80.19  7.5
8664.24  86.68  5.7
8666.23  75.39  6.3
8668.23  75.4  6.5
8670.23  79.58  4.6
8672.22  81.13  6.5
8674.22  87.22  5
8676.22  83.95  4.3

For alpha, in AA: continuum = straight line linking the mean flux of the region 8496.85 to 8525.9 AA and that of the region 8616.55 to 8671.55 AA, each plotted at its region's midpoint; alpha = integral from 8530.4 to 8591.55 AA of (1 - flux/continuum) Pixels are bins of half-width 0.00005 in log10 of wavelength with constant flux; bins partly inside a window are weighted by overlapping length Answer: -2.4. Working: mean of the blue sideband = 88.2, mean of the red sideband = 82.2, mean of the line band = 89.3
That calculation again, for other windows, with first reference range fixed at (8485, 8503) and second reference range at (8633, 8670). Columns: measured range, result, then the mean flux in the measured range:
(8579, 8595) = -1.15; 90.2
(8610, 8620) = -0.26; 85.5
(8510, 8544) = -0.95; 88.5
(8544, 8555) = -0.53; 89.4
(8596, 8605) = -0.44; 87.8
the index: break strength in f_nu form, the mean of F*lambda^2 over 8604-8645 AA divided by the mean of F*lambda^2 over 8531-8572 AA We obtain 0.95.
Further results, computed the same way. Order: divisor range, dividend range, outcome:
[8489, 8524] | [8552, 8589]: 1.03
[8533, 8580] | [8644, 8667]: 0.94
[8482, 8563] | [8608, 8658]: 0.97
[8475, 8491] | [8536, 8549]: 1.04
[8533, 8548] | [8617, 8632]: 0.93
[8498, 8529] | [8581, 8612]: 1.03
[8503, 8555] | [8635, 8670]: 0.95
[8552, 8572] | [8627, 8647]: 0.93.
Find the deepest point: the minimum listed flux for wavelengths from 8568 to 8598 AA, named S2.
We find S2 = 84.02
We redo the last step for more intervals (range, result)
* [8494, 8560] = 80.74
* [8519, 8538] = 83.28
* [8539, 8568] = 84.99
